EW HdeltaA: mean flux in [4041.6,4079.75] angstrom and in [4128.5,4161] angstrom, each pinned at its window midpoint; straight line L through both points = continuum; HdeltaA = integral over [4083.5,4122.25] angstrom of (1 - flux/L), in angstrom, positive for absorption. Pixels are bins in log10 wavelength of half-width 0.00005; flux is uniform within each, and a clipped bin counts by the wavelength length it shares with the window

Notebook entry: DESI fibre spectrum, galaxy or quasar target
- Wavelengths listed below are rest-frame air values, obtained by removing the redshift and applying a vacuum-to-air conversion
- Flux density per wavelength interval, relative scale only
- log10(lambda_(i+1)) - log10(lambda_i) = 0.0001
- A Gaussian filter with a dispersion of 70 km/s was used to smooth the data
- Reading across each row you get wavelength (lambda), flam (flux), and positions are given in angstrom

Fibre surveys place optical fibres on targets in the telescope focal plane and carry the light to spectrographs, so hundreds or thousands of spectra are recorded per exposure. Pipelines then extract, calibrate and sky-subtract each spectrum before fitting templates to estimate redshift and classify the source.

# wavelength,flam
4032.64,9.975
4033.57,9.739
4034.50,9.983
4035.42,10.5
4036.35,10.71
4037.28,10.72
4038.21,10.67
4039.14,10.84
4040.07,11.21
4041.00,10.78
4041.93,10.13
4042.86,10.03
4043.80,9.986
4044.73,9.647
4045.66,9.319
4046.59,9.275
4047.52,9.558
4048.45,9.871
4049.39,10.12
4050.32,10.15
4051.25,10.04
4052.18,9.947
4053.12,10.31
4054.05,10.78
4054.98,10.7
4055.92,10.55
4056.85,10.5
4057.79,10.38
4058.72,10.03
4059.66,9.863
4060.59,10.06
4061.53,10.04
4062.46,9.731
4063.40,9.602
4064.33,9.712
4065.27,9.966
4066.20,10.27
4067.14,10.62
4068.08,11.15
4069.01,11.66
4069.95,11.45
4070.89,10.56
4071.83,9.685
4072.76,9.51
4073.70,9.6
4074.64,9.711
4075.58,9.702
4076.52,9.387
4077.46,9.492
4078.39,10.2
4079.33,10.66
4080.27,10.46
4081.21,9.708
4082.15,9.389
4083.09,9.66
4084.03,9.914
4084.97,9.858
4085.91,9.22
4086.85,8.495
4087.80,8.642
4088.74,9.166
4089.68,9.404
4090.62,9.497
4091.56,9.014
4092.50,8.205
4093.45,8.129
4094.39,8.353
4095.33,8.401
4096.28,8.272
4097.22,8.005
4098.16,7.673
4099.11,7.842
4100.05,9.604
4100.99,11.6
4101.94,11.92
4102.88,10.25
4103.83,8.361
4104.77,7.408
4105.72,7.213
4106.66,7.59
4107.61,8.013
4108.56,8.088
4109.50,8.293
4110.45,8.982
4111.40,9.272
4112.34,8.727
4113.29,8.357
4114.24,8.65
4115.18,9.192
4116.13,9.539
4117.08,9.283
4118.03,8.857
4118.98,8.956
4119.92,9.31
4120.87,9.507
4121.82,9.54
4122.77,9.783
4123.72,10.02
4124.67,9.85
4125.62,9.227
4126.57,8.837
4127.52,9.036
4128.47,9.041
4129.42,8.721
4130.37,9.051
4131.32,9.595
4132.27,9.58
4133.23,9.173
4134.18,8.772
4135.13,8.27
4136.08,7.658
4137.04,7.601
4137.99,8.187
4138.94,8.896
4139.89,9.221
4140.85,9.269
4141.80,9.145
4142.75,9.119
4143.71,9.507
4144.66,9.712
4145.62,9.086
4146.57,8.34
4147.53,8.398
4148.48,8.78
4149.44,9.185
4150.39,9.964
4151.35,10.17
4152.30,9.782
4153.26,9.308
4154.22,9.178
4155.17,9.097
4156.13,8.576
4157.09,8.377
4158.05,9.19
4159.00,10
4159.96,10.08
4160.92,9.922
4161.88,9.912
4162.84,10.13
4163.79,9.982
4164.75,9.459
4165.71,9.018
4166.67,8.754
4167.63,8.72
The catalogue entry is 2.78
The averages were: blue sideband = 10.1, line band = 8.89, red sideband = 9.07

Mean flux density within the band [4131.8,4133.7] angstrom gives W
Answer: 9.34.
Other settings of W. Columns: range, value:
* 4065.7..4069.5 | 10.9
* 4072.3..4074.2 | 9.54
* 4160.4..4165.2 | 9.89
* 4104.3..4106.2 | 7.33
